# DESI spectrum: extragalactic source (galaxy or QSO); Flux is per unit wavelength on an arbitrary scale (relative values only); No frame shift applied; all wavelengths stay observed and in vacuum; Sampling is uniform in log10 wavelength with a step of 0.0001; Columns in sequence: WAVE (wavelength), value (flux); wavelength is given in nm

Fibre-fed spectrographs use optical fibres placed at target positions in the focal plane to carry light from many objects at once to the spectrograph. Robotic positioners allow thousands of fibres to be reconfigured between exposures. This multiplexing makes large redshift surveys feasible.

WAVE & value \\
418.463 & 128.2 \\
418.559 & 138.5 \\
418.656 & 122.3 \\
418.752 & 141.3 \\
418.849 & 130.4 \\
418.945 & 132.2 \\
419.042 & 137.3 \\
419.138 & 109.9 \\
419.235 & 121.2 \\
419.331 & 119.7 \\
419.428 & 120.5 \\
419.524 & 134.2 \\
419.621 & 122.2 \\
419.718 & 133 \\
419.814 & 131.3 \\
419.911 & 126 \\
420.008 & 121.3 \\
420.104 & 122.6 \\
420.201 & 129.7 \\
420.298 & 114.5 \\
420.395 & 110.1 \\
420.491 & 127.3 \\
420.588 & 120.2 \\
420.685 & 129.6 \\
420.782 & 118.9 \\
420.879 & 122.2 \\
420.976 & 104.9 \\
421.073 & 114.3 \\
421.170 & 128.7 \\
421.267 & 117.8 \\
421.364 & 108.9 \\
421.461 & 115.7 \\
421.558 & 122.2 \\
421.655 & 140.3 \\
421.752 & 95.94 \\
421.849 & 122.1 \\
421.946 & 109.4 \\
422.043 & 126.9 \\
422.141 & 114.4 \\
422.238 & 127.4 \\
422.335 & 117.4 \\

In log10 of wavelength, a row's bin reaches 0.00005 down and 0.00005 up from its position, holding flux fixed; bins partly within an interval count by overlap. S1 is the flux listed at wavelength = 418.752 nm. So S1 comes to 141.3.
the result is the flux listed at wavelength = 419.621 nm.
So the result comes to 122.2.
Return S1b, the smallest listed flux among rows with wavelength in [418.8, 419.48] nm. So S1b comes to 109.9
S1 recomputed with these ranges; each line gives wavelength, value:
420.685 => 129.6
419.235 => 121.2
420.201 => 129.7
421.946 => 109.4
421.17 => 128.7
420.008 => 121.3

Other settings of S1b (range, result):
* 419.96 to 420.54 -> 110.1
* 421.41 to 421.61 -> 115.7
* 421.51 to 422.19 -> 95.94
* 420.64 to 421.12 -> 104.9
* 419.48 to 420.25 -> 121.3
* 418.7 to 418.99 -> 130.4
